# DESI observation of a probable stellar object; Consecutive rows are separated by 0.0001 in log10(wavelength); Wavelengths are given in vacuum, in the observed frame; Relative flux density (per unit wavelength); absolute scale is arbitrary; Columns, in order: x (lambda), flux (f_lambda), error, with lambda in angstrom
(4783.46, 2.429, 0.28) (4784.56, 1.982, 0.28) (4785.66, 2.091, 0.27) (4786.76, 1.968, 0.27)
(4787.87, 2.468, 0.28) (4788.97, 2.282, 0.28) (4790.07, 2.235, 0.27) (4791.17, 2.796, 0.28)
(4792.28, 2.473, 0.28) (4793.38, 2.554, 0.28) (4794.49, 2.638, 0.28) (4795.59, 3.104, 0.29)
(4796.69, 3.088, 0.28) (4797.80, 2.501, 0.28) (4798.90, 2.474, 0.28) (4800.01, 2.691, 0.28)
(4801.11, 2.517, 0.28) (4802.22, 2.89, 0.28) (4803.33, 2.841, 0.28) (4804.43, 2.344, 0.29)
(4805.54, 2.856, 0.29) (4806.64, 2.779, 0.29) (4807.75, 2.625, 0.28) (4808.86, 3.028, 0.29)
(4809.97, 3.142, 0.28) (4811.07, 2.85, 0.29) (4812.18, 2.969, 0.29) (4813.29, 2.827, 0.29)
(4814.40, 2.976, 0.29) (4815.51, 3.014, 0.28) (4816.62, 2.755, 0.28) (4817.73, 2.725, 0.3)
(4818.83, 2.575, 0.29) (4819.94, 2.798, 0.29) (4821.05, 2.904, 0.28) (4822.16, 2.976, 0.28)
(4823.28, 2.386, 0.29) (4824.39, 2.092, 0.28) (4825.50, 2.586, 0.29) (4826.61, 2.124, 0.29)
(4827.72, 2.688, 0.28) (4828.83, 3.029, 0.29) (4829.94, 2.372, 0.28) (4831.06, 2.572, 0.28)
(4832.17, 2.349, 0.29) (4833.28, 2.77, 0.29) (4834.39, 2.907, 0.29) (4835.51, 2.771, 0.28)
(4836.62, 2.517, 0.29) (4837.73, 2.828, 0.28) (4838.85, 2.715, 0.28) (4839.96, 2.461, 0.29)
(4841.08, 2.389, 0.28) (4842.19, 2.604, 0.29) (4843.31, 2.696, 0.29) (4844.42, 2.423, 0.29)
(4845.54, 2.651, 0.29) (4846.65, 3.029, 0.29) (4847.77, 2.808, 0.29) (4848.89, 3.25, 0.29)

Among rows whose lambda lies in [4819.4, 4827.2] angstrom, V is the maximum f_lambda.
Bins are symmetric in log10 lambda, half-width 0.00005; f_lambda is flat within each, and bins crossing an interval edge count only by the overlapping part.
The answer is 2.976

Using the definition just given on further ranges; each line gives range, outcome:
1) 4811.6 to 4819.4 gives 3.014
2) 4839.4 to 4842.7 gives 2.604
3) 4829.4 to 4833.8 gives 2.77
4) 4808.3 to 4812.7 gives 3.142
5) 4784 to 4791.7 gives 2.796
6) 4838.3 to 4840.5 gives 2.715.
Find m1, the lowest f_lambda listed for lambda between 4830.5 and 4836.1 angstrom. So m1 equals 2.349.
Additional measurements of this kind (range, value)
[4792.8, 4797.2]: 2.554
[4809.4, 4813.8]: 2.827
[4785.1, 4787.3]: 1.968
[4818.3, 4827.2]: 2.092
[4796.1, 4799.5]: 2.474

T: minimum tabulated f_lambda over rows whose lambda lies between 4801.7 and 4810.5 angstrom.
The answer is 2.344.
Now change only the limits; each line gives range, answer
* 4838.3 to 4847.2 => 2.389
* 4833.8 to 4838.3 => 2.517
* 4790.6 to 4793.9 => 2.473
